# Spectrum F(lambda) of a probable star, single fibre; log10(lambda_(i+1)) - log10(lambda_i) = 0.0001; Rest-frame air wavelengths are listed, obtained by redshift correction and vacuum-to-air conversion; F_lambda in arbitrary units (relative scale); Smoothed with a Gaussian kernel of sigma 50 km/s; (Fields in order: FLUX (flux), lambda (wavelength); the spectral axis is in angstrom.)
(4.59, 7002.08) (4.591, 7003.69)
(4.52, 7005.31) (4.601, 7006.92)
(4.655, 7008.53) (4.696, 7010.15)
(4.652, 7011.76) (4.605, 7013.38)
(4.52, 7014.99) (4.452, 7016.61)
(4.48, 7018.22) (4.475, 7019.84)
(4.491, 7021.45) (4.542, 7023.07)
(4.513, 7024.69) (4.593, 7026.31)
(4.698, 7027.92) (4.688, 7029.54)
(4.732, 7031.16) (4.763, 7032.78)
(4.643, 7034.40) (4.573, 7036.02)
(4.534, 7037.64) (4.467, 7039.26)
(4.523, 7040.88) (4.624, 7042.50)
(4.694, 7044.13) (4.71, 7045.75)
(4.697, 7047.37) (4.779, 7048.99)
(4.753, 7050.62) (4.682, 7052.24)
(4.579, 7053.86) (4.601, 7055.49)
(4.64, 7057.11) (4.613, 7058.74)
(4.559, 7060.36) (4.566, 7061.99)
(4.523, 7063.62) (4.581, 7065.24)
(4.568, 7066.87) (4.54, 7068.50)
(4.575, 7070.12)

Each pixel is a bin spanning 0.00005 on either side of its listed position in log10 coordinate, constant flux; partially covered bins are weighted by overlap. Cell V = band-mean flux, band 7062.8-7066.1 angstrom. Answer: 4.55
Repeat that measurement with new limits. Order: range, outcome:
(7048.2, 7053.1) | 4.74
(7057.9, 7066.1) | 4.57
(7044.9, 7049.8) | 4.74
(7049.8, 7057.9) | 4.65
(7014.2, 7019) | 4.49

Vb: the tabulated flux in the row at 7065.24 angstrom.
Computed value 4.581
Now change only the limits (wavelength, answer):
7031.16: 4.732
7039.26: 4.467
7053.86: 4.579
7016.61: 4.452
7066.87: 4.568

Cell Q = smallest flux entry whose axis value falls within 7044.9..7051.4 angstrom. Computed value 4.697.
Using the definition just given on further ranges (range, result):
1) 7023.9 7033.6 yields 4.513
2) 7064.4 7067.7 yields 4.568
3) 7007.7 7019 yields 4.452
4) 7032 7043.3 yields 4.467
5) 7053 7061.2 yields 4.559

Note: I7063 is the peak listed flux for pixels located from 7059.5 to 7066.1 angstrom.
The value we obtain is 4.581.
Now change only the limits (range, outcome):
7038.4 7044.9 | 4.694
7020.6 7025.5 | 4.542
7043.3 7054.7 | 4.779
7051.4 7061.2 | 4.682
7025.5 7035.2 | 4.763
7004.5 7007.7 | 4.601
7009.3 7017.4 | 4.696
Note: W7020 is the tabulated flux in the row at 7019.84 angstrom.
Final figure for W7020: 4.475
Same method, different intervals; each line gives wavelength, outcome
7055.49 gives 4.601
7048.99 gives 4.779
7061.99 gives 4.566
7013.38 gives 4.605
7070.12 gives 4.575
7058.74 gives 4.613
